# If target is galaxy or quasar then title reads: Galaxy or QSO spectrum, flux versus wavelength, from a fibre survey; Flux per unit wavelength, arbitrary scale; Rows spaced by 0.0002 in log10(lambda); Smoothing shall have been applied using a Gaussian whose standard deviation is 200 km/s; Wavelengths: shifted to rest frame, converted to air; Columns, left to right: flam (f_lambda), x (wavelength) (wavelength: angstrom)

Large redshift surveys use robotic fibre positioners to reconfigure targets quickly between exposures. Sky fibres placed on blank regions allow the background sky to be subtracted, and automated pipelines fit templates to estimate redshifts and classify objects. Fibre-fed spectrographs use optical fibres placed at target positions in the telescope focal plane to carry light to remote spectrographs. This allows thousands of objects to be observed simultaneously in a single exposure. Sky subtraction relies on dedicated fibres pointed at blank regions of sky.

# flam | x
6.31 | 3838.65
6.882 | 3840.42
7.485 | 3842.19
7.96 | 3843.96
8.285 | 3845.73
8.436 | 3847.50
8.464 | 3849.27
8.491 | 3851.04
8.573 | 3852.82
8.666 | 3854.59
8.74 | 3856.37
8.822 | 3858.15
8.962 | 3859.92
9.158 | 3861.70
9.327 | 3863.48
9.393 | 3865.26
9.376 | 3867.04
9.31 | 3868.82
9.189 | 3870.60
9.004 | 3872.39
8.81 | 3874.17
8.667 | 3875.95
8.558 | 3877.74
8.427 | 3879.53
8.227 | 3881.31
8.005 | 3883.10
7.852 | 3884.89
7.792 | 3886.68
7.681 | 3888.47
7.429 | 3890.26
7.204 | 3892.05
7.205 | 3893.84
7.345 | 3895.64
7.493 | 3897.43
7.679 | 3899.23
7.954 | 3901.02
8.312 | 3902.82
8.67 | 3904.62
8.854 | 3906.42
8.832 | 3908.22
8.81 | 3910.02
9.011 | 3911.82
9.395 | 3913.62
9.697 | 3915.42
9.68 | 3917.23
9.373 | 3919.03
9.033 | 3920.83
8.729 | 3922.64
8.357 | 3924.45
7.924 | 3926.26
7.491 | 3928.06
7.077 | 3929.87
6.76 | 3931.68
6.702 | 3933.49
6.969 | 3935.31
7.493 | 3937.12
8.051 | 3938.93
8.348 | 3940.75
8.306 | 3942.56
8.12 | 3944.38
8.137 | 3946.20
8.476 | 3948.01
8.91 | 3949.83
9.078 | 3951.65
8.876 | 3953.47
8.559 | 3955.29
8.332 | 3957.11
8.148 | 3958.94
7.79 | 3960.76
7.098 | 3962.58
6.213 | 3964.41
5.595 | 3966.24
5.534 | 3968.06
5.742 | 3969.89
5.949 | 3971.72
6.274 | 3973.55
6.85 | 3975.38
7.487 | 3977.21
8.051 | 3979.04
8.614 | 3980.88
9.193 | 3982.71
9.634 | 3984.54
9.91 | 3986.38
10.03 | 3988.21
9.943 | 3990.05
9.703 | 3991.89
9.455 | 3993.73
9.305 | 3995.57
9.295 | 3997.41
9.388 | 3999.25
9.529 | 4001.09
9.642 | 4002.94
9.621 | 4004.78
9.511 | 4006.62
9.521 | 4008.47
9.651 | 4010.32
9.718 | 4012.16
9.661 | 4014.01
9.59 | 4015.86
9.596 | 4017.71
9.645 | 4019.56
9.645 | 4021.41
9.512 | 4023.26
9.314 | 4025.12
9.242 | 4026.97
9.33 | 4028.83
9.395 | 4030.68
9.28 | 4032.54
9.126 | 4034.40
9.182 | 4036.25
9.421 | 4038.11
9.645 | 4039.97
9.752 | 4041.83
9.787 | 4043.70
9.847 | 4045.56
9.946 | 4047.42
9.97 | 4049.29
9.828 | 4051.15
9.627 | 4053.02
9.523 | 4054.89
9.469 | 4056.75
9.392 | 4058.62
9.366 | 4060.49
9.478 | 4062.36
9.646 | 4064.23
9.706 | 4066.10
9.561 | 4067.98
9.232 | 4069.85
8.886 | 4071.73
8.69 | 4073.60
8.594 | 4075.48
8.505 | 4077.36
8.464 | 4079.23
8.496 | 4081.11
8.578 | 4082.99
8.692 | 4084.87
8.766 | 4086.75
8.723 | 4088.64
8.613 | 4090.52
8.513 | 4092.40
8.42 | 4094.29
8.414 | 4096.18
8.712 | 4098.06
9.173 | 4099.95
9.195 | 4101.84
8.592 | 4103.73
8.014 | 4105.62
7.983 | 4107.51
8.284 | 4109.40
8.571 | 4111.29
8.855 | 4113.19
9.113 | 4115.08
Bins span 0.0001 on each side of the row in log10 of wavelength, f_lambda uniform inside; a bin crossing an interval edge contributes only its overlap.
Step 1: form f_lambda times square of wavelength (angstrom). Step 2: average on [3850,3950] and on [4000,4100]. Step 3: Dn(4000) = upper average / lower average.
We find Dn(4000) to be 1.20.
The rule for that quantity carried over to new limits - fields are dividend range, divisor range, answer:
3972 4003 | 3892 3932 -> 1.11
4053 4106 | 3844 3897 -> 1.17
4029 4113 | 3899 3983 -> 1.22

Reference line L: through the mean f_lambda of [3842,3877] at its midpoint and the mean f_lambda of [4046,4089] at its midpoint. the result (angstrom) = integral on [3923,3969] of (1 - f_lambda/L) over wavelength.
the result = 6.41 angstrom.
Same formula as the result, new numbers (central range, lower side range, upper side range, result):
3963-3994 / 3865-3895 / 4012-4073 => 4.1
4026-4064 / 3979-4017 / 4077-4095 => -2.2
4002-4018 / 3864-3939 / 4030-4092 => -1.2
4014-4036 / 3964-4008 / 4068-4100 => -2.4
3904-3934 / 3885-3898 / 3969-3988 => -3.6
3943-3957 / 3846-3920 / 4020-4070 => 0.6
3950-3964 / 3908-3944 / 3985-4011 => 1.0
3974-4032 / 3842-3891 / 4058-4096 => -3.4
